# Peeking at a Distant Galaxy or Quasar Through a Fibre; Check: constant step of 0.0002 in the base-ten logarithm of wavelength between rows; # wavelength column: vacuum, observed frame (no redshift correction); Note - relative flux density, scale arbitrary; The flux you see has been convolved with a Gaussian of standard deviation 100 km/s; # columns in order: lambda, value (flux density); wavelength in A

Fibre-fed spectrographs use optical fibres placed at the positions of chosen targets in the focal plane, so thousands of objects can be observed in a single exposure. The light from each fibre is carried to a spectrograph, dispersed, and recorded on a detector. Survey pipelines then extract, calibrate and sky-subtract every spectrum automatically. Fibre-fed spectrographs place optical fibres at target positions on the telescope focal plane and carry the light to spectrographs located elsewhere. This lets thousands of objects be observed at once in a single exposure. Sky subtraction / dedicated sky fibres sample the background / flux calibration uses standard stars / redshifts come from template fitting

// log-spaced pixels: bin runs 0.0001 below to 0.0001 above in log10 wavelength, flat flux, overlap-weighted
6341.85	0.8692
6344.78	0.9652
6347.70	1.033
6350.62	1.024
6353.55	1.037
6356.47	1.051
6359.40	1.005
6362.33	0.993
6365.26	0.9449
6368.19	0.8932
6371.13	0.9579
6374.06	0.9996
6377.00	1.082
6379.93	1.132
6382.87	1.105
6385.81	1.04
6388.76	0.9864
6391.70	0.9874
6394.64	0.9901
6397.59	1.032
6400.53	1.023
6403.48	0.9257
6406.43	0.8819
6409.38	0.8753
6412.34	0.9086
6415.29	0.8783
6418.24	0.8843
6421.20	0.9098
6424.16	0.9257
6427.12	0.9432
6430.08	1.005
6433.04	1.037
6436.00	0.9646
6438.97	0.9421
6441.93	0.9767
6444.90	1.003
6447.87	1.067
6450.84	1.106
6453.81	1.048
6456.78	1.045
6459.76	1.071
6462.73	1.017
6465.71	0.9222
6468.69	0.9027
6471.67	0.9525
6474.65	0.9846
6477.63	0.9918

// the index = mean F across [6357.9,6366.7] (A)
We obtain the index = 0.981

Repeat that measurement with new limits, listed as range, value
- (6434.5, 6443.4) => 0.962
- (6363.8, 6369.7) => 0.919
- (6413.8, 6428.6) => 0.908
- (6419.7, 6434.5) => 0.964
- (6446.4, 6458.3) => 1.07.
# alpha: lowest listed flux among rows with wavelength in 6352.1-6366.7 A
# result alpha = 0.9449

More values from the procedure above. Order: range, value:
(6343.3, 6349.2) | 0.9652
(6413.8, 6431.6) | 0.8783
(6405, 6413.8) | 0.8753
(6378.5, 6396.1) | 0.9864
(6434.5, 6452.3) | 0.9421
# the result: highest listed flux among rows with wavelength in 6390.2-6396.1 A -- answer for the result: 0.9901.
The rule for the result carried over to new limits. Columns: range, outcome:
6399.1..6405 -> 1.023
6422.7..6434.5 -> 1.037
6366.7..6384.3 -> 1.132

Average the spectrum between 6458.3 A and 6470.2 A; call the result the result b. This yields 0.978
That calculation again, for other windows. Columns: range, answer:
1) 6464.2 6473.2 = 0.926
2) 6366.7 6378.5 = 0.984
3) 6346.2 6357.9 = 1.04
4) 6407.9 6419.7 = 0.887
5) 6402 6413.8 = 0.897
